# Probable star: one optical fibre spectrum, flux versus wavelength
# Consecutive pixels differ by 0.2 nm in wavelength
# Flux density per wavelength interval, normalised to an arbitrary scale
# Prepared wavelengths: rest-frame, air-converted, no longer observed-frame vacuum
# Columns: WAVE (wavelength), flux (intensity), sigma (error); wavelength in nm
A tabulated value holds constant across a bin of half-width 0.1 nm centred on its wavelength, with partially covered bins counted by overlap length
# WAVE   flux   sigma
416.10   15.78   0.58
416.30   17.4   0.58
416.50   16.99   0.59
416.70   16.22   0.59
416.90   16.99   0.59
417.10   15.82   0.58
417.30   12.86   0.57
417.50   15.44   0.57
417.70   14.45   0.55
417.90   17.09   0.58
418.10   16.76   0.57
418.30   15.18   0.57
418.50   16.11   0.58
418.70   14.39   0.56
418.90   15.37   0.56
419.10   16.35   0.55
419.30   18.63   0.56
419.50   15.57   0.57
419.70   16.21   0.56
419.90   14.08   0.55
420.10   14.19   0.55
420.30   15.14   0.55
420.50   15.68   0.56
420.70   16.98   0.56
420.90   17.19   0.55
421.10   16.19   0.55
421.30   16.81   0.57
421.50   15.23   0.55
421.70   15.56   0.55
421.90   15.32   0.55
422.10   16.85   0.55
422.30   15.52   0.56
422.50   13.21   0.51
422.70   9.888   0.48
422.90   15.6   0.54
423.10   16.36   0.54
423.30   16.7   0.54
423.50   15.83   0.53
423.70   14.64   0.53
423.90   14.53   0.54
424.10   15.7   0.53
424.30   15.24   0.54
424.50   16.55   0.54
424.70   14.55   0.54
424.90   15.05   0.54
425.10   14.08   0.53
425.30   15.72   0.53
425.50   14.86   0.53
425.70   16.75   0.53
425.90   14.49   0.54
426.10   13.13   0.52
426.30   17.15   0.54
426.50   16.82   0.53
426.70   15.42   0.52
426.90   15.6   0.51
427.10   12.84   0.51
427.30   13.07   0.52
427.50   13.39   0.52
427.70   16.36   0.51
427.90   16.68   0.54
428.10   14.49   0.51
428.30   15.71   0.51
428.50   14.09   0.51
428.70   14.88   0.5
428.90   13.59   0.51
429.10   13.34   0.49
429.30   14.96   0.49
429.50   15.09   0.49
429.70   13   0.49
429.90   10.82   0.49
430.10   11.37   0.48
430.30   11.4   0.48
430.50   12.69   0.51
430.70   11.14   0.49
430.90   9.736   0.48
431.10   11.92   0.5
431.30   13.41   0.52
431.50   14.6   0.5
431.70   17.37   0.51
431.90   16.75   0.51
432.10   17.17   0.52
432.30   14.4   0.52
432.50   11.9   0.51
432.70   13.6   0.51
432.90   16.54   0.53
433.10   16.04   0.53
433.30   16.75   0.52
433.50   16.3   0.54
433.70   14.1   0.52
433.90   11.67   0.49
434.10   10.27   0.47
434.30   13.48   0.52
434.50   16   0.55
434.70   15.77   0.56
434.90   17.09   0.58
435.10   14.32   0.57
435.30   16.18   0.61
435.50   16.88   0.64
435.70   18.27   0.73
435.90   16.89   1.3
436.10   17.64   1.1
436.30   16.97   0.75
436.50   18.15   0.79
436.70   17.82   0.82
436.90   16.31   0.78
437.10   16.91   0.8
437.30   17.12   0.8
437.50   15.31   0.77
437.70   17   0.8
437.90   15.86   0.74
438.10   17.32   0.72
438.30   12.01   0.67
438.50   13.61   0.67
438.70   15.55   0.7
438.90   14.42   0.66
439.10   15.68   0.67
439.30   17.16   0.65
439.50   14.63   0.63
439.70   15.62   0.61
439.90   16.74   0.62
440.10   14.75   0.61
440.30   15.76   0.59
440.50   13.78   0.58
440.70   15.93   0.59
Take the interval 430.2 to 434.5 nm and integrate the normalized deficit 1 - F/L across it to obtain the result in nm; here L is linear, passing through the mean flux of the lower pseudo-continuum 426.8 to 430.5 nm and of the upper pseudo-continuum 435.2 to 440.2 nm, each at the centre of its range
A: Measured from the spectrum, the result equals 0.27 nm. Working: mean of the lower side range 13.9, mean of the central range 13.9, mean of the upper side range 16.2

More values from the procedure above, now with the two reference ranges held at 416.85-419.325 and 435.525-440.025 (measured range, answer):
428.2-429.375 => 0.12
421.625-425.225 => 0.18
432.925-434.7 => 0.18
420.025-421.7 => -0.02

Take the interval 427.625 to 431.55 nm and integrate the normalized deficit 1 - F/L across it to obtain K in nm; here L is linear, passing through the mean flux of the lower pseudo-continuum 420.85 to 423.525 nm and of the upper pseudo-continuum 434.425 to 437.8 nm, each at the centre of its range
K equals 0.65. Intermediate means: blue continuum 15.4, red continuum 16.7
